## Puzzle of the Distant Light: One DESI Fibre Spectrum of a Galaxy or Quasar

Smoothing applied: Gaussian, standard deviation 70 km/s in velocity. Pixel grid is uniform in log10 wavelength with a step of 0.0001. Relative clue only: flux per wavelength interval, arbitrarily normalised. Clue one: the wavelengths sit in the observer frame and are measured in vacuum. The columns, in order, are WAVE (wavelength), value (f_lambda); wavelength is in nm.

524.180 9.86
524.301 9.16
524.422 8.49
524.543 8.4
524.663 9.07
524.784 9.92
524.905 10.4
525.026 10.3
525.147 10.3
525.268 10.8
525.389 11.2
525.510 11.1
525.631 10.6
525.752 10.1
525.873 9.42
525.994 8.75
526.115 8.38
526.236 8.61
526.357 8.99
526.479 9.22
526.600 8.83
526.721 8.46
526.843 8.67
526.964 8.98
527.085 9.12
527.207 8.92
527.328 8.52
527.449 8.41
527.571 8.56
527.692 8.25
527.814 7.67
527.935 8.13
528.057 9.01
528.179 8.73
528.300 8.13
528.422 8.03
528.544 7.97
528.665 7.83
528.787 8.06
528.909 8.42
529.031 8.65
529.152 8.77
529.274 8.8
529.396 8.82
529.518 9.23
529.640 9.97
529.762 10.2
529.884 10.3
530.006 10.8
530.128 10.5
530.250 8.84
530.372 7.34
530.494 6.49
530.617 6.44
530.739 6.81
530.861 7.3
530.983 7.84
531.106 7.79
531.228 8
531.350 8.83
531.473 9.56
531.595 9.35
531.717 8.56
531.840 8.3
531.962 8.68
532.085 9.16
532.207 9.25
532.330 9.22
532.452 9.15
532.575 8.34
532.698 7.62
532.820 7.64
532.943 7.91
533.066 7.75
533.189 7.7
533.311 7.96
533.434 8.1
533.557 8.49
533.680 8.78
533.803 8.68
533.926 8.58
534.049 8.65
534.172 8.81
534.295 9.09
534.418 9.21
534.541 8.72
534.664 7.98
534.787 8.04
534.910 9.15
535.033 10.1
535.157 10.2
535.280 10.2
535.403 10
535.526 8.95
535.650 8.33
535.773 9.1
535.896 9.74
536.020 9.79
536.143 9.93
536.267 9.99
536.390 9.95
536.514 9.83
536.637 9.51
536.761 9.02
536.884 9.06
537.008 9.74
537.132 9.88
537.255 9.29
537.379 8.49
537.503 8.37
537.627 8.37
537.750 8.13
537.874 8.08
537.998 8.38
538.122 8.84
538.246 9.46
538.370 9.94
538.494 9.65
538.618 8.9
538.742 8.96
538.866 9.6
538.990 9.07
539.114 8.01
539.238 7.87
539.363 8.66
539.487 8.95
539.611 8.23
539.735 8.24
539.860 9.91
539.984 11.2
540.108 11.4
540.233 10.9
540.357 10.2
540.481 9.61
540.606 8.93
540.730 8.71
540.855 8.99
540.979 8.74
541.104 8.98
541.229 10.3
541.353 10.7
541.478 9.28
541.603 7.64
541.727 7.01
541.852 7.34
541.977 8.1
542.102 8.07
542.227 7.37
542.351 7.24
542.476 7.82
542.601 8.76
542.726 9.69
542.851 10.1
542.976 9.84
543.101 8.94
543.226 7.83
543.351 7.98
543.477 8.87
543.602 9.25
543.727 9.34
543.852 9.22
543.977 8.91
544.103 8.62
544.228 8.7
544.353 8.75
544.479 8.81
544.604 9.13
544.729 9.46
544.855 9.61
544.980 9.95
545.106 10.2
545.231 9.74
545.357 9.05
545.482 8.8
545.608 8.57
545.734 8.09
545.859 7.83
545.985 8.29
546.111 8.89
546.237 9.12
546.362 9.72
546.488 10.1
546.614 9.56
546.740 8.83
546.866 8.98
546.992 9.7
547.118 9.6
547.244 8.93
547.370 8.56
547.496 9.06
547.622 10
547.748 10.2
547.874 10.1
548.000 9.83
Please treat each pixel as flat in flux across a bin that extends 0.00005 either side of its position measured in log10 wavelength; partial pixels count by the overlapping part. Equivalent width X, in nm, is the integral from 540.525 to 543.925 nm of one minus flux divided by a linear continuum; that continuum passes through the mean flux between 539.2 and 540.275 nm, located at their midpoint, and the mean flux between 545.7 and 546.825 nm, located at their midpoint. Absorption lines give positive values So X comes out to 0.211 nm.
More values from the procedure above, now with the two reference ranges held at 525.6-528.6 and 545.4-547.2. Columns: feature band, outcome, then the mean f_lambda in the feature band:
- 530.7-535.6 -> 0.106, 8.62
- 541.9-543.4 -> 0.080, 8.47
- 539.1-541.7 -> -0.112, 9.3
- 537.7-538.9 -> -0.014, 8.99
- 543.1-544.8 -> 0.024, 8.84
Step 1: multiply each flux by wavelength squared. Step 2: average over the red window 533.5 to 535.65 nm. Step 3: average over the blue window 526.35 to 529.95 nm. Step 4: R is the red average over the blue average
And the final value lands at 1.1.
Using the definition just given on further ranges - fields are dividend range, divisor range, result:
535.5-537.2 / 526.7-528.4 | 1.15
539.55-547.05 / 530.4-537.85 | 1.07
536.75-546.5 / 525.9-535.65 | 1.08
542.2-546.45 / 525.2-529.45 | 1.07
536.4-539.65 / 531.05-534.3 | 1.07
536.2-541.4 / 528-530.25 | 1.07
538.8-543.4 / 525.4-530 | 1.05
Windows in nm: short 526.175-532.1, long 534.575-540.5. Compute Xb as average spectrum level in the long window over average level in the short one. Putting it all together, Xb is 1.08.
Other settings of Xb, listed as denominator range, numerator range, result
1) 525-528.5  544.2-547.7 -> 1.01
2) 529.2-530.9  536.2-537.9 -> 1.05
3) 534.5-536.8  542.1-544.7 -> 0.93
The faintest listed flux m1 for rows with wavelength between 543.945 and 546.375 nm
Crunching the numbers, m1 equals 7.83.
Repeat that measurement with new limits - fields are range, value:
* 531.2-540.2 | 7.62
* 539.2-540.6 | 7.87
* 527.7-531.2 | 6.44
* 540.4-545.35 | 7.01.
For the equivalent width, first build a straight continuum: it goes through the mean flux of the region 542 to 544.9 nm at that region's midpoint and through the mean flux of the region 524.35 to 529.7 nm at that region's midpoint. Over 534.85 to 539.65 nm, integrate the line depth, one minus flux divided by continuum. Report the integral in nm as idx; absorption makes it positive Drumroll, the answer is -0.164 nm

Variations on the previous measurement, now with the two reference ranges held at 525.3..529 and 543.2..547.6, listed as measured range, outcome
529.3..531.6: 0.06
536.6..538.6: -0.01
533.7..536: -0.04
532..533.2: 0.07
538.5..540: 0.01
